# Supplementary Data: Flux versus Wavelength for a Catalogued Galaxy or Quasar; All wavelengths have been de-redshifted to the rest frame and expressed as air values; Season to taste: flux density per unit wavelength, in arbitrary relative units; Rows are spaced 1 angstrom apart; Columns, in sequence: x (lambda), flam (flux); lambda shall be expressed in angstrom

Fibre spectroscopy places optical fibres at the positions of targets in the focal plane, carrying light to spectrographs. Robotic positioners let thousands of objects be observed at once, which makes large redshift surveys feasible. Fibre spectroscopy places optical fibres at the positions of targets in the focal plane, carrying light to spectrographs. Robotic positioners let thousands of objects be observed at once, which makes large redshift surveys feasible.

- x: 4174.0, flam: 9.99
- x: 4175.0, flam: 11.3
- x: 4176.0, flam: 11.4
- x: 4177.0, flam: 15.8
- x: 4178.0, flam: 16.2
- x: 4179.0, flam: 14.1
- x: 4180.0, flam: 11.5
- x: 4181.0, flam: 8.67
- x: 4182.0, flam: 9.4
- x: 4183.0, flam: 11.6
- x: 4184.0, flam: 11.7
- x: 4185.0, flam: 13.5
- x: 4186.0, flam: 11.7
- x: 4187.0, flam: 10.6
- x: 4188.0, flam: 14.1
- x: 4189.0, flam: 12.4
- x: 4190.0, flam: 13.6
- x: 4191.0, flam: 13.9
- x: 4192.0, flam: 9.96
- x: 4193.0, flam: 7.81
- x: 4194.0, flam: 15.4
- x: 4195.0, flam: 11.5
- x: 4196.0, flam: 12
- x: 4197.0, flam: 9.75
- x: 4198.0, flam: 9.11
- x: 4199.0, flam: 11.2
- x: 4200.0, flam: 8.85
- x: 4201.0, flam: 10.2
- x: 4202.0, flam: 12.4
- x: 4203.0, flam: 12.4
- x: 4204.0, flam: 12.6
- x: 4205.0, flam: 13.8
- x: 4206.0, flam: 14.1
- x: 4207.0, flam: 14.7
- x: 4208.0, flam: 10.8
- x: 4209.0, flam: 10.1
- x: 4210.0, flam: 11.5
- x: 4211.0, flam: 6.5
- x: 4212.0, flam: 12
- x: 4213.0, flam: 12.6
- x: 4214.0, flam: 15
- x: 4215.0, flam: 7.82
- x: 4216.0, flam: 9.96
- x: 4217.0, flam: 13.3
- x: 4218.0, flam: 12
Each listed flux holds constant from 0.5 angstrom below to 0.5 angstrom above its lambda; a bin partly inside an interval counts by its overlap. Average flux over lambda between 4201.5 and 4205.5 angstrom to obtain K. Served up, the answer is 12.8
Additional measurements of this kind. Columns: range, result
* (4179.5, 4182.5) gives 9.86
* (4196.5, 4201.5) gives 9.82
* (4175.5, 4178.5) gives 14.5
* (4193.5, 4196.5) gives 13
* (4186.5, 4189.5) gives 12.4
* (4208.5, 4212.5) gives 10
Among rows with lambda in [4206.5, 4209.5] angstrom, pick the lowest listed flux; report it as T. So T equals 10.1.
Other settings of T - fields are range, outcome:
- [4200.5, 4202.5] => 10.2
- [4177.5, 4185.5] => 8.67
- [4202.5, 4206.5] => 12.4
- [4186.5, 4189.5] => 10.6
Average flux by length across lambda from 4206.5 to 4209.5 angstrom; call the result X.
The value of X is 11.9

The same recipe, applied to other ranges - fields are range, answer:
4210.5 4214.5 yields 11.5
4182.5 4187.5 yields 11.8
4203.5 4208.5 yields 13.2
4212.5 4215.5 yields 11.8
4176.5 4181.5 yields 13.3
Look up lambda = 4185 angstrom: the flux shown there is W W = 13.5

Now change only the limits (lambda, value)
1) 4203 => 12.4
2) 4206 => 14.1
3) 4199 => 11.2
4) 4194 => 15.4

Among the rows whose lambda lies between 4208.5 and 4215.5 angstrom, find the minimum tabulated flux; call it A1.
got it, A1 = 6.5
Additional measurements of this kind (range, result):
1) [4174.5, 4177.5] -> 11.3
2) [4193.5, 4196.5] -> 11.5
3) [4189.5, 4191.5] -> 13.6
